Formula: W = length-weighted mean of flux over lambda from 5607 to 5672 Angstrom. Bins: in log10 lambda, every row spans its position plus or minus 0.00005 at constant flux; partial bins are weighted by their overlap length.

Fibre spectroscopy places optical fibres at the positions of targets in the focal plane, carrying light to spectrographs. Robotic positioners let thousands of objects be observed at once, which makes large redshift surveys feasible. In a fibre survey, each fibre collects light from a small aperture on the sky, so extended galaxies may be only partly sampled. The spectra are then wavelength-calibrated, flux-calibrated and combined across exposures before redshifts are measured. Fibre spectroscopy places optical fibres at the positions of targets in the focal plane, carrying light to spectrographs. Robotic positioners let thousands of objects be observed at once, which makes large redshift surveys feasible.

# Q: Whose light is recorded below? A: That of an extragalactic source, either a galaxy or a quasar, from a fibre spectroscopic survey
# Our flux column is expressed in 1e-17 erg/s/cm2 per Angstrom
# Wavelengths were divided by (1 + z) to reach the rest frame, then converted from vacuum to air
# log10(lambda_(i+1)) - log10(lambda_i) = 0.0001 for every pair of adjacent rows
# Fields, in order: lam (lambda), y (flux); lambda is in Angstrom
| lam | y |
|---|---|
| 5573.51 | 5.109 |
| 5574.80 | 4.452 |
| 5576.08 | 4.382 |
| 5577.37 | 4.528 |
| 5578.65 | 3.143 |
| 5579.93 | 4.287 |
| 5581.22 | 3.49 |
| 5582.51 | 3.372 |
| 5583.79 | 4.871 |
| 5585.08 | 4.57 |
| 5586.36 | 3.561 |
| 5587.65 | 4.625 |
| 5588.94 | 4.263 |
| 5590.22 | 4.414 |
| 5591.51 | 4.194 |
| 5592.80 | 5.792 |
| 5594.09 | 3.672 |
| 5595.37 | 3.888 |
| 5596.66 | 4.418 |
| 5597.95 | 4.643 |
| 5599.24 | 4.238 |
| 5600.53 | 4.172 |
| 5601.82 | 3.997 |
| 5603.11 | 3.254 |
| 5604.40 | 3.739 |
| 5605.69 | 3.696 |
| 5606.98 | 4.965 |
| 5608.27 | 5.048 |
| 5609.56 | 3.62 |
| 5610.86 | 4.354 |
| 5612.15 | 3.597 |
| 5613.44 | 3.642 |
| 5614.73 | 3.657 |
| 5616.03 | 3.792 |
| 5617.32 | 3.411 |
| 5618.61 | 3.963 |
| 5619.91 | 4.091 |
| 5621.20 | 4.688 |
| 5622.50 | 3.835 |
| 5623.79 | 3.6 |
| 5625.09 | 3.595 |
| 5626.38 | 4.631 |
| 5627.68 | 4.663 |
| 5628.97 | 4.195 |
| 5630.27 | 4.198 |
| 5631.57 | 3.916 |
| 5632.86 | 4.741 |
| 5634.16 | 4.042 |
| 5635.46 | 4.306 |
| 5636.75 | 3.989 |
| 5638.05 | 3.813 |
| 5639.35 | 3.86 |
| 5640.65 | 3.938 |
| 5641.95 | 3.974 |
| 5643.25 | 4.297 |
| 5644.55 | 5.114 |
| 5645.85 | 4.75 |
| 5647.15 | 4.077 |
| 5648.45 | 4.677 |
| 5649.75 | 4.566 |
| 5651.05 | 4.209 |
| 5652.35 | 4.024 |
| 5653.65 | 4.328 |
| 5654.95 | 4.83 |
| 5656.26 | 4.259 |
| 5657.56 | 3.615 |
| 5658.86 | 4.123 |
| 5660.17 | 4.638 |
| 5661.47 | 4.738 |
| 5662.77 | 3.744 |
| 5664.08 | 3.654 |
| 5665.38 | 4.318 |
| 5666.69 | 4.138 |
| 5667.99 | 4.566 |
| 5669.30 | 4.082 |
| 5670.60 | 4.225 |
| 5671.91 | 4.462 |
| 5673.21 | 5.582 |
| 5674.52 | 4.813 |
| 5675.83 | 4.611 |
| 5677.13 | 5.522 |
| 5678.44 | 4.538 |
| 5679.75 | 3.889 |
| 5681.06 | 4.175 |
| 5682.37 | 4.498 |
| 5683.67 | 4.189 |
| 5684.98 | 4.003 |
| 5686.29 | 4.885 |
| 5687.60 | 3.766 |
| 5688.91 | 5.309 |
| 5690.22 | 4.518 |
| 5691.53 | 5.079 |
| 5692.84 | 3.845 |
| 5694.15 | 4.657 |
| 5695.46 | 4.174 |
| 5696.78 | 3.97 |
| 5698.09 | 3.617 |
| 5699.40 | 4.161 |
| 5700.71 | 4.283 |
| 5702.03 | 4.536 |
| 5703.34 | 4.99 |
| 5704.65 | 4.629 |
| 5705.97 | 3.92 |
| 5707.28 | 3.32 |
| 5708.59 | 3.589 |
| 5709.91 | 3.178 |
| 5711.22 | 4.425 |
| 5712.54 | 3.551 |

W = 4.18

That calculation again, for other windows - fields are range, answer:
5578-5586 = 3.95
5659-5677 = 4.45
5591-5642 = 4.1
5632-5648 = 4.24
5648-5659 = 4.29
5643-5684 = 4.42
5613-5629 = 3.98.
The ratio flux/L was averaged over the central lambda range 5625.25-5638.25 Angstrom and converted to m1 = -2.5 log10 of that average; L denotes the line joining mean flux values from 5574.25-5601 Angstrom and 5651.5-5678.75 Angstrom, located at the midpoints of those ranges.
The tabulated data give 0.02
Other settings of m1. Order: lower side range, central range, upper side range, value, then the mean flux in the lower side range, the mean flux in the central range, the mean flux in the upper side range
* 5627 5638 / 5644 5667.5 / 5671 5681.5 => 0.04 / 4.23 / 4.32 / 4.7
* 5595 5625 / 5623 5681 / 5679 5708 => -0.04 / 4.01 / 4.31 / 4.29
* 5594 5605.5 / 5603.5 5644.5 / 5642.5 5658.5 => 0.03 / 4.01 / 4.07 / 4.39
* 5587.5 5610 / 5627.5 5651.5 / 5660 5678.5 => 0.03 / 4.26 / 4.27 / 4.51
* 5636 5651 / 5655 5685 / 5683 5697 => -0.01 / 4.28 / 4.38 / 4.41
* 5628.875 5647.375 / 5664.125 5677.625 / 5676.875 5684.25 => -0.05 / 4.22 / 4.58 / 4.41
